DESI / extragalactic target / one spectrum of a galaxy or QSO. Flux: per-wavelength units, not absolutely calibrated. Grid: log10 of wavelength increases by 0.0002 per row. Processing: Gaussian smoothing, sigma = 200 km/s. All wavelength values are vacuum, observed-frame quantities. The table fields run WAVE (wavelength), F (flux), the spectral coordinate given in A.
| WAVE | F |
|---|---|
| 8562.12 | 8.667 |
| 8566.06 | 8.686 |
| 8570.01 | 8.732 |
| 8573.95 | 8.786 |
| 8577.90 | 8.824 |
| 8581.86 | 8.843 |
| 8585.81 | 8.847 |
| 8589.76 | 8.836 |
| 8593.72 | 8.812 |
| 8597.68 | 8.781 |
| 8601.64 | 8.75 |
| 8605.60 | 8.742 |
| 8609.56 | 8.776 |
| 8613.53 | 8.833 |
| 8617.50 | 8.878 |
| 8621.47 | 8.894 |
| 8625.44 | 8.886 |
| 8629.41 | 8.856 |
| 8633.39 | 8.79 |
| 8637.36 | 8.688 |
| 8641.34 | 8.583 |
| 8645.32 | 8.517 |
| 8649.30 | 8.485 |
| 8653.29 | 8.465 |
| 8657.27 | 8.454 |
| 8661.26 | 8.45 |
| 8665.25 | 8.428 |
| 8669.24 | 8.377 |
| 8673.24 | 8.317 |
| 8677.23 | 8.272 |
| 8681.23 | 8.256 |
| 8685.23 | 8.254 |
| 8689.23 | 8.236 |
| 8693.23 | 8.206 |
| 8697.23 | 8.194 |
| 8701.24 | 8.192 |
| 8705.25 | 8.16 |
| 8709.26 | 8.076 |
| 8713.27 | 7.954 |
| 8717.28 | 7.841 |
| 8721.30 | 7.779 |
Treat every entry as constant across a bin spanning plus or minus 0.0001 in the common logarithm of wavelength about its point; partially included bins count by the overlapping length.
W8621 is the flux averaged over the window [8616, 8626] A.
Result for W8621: 8.89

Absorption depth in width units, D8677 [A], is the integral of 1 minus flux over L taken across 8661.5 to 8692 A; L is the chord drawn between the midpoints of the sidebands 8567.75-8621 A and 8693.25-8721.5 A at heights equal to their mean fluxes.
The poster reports -0.2 A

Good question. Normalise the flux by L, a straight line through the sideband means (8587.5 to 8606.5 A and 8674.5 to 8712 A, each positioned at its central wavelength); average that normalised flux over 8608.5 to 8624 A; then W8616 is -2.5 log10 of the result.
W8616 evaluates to -0.02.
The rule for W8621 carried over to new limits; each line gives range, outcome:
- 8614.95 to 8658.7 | 8.69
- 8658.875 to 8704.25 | 8.29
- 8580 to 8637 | 8.82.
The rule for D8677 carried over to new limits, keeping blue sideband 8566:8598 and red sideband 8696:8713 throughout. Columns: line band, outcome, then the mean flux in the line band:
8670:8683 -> 0.0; 8.29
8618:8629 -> -0.4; 8.89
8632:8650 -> -0.3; 8.62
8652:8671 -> -0.2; 8.44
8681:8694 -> 0.0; 8.24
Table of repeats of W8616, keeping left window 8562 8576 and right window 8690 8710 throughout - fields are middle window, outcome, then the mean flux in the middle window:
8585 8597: -0.023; 8.82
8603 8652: -0.032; 8.74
